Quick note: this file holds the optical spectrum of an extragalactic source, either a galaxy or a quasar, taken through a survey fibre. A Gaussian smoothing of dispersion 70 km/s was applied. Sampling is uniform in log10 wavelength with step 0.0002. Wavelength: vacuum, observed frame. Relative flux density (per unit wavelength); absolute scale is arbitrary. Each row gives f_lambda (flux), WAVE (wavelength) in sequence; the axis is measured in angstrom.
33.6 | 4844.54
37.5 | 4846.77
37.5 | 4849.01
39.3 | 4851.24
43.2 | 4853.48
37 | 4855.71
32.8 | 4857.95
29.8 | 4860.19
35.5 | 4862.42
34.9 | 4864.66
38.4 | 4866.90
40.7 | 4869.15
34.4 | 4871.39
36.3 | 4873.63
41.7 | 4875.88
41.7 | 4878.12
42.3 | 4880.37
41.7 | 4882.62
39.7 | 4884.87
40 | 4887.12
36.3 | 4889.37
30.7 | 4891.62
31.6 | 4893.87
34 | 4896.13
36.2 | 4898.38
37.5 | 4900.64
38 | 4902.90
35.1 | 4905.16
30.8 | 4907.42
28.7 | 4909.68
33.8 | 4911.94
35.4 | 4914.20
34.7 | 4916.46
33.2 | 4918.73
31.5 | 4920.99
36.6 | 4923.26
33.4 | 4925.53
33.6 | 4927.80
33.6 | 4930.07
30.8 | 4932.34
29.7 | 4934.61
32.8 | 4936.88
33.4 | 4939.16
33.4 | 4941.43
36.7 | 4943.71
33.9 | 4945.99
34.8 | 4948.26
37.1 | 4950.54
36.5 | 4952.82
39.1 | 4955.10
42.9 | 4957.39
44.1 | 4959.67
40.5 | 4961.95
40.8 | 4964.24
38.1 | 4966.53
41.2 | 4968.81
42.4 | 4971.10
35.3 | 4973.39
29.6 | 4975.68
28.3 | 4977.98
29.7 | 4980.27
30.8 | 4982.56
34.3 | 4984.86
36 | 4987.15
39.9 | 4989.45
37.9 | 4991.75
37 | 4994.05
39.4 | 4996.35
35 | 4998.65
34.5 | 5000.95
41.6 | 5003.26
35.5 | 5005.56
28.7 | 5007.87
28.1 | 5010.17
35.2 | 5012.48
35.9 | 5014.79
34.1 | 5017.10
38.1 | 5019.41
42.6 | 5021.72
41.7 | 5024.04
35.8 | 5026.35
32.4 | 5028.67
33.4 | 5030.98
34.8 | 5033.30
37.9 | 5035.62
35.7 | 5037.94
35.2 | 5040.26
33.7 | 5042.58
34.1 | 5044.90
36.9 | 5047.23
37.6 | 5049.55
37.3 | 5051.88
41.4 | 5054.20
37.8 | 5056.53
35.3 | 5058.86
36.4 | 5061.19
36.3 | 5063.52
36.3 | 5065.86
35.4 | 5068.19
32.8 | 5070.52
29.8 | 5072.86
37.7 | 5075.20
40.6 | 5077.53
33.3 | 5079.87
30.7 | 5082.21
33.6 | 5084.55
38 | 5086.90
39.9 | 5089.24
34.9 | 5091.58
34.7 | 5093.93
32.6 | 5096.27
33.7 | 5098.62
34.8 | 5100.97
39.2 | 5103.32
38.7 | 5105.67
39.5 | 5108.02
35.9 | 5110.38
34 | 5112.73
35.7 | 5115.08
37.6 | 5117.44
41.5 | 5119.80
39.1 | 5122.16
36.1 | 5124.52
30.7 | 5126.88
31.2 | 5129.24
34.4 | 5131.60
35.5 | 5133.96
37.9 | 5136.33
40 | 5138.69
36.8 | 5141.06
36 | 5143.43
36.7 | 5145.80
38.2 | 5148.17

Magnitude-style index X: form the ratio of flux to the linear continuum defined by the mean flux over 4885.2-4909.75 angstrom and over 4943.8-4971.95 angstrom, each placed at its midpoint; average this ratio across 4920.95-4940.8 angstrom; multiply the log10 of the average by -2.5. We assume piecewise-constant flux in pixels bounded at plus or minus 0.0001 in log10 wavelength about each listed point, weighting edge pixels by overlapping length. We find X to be 0.13 mag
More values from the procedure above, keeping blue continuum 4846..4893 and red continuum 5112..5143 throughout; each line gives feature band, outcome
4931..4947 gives 0.13 mag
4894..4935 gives 0.11 mag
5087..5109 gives 0.00 mag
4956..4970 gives -0.11 mag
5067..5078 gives 0.05 mag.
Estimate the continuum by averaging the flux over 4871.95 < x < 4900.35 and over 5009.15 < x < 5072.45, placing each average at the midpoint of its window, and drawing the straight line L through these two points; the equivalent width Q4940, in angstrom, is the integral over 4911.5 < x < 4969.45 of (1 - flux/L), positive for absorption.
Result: 1.9 angstrom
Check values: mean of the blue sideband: 37.6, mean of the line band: 35.8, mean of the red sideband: 35.9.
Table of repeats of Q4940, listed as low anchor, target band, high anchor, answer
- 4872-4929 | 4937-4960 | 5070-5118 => -0.7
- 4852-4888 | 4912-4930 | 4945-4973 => 2.2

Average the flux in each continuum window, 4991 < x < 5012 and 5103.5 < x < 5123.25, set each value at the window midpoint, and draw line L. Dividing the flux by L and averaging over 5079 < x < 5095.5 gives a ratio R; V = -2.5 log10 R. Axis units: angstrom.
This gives 0.067 mag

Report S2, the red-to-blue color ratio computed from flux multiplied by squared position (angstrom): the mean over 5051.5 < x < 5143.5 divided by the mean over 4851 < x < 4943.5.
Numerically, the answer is 1.1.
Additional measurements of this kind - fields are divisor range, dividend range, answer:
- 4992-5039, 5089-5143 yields 1.05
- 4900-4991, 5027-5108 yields 1.07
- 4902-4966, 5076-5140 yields 1.10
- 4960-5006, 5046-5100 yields 1.01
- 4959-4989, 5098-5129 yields 1.07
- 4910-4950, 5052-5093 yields 1.13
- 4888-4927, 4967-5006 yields 1.09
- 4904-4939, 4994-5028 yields 1.14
